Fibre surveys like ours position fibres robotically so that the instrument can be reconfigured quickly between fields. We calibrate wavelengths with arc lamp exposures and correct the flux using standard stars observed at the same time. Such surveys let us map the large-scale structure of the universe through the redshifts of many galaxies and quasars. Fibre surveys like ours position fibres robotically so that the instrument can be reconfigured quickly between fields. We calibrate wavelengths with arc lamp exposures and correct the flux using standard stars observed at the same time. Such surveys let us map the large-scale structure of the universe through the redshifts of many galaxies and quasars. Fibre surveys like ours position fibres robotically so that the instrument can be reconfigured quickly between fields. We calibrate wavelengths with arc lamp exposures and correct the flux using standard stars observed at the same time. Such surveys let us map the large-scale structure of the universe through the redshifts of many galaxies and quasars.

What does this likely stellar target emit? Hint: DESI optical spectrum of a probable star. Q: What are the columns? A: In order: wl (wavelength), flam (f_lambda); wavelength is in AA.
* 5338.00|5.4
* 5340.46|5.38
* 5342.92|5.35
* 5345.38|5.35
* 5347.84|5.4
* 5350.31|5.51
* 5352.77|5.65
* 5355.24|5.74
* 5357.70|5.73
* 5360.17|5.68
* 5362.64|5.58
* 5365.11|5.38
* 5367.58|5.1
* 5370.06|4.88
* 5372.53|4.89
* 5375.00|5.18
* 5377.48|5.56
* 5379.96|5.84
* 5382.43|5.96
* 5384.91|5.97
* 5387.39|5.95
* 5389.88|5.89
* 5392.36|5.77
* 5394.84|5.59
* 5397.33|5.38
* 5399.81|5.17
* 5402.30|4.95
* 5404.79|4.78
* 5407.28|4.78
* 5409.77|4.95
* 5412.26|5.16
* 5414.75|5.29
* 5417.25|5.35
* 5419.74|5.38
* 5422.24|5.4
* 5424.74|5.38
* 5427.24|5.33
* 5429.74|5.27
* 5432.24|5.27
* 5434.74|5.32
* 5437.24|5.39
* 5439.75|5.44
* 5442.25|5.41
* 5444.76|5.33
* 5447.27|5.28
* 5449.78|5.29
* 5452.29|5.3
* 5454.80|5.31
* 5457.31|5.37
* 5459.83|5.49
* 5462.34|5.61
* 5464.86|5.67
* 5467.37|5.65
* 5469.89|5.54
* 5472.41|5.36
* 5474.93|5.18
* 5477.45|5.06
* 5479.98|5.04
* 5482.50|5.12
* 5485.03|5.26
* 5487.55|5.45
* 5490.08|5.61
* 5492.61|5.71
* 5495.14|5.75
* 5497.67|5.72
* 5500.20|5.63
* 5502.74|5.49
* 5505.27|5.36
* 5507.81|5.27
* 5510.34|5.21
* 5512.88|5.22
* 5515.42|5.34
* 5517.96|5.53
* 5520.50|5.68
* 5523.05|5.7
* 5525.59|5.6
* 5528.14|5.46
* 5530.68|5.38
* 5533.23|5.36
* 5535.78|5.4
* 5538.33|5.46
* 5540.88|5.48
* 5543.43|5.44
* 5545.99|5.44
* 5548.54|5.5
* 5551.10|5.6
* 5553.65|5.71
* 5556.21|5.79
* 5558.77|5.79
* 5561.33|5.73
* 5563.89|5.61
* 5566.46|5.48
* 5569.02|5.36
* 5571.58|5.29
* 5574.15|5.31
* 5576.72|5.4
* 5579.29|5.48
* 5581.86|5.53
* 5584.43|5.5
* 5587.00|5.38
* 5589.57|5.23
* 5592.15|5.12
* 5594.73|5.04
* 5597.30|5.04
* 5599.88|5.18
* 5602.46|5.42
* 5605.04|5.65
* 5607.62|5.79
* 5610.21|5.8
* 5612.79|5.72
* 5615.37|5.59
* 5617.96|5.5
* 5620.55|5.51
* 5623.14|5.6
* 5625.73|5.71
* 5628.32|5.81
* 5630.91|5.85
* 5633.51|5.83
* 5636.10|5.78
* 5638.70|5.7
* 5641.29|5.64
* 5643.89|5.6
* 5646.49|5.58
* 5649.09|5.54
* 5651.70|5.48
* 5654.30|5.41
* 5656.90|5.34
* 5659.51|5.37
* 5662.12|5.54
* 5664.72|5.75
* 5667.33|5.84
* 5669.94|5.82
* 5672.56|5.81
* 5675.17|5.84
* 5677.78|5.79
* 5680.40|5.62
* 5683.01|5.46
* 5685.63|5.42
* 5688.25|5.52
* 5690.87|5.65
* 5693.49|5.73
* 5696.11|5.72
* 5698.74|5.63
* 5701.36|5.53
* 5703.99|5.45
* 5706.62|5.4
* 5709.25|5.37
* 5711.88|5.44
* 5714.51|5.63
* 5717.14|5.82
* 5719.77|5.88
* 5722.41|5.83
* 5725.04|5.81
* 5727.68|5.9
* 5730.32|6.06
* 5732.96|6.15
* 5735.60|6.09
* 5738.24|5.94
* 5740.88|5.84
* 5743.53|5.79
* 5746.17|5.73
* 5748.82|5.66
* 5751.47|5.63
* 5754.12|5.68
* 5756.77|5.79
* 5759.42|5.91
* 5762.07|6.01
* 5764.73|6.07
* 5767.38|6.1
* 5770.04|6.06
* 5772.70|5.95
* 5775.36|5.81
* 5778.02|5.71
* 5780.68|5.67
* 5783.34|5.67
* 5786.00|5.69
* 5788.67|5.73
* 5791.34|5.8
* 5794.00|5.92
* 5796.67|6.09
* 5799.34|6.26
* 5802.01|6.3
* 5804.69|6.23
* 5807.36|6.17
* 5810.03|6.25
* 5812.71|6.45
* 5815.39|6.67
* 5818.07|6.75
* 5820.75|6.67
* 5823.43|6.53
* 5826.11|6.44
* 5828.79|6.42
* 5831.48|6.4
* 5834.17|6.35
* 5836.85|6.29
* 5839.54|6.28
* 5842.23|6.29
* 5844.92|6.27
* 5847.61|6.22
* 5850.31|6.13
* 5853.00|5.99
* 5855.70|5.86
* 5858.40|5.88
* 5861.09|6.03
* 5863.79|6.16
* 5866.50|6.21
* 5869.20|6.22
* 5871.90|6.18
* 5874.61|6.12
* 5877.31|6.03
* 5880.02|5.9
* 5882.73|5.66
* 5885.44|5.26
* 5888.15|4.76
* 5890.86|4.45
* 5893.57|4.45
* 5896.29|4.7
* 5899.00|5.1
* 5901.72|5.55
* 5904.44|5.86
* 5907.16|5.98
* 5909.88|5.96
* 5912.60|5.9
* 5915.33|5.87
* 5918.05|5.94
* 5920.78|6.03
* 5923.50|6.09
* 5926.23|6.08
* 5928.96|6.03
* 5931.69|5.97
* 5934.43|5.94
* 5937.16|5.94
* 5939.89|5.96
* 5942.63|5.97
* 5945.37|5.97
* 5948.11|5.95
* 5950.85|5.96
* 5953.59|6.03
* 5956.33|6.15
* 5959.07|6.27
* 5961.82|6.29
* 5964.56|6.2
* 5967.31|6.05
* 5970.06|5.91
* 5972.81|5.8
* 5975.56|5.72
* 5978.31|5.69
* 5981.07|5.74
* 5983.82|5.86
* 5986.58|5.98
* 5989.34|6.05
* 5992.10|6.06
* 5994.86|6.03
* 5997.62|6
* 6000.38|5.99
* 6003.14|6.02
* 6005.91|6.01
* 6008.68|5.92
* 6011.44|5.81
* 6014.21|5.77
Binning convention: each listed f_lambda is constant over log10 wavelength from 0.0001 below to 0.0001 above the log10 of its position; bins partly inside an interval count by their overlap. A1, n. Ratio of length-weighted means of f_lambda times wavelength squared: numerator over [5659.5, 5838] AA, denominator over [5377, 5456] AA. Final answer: 1.2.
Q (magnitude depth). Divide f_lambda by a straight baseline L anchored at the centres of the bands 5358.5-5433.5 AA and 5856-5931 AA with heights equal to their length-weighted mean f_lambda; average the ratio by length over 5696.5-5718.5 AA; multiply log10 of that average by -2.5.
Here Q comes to 0.01 mag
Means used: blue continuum 5.37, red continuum 5.72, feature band 5.54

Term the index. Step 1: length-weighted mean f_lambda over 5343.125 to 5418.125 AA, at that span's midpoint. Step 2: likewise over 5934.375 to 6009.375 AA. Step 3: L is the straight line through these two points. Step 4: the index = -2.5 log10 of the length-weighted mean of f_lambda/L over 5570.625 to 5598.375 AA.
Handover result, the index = 0.061 mag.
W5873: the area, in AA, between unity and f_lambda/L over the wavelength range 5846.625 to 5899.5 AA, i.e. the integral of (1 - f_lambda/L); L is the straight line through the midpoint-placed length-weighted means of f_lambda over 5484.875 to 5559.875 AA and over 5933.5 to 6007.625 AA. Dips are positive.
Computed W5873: 1.9 AA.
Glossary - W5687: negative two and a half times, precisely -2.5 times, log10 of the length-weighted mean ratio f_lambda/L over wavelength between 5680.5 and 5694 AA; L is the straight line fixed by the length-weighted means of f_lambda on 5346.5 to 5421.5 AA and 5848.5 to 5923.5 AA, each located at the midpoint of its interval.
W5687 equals 0.009 mag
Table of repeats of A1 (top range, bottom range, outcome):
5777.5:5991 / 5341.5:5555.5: 1.28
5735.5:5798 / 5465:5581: 1.16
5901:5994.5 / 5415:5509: 1.31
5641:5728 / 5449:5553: 1.10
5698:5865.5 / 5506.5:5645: 1.17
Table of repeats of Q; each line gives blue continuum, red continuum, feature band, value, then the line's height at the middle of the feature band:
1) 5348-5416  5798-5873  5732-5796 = 0.05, 6.15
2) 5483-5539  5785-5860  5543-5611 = 0.03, 5.64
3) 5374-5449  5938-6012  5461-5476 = -0.01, 5.45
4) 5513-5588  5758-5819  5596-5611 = 0.03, 5.63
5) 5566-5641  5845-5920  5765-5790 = -0.04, 5.64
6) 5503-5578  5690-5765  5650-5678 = 0.01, 5.66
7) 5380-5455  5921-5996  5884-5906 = 0.18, 5.92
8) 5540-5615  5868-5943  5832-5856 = -0.10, 5.66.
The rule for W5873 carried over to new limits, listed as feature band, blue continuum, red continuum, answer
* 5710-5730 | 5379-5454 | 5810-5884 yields 0.7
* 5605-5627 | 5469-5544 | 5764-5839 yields 0.2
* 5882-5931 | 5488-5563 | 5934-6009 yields 3.1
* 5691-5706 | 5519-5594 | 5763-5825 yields 0.7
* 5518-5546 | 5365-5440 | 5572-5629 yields -0.4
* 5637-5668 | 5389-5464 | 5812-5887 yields 1.2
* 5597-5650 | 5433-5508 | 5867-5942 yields -1.0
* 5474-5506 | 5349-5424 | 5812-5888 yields 1.0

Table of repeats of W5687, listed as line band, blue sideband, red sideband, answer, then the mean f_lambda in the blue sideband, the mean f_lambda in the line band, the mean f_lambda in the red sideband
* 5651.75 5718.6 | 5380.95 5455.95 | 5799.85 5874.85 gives 0.066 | 5.37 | 5.6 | 6.28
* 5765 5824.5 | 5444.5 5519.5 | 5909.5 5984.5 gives -0.059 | 5.41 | 6.11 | 5.98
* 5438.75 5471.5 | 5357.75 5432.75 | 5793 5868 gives 0.012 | 5.37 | 5.44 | 6.27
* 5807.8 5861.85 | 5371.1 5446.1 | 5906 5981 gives -0.080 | 5.38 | 6.31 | 5.98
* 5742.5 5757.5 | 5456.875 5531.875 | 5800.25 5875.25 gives 0.066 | 5.45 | 5.71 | 6.28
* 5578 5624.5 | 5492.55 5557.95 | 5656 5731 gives 0.024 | 5.51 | 5.45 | 5.65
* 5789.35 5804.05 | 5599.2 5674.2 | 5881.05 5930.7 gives -0.091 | 5.63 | 6.06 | 5.54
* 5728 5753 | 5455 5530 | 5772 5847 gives 0.027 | 5.45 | 5.88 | 6.18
